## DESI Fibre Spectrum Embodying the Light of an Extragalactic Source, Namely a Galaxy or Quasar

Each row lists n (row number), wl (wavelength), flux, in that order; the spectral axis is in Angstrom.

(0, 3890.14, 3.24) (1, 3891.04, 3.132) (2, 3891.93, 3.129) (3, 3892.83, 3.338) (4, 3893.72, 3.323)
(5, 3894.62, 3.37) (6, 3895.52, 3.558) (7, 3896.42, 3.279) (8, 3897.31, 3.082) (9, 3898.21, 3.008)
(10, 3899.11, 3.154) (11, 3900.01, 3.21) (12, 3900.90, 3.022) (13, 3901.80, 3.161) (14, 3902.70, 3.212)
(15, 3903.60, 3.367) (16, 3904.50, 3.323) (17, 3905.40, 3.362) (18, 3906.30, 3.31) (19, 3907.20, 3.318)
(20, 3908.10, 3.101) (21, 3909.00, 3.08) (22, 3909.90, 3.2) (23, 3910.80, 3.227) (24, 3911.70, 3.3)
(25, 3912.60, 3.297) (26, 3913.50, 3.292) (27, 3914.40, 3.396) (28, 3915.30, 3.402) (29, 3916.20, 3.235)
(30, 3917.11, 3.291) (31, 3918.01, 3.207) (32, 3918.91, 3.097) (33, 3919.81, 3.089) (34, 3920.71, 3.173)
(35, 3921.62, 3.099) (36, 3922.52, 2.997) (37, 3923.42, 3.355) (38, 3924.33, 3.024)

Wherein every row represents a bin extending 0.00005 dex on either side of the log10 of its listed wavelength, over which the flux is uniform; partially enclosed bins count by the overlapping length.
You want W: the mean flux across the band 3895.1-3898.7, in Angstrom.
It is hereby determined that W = 3.23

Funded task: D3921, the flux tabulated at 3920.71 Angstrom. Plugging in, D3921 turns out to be 3.173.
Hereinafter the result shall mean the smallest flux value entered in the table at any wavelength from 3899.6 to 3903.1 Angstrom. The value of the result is 3.022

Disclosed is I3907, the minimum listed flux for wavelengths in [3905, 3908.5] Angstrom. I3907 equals 3.101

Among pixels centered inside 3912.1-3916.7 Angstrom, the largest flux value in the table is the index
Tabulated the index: 3.402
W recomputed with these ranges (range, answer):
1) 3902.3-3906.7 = 3.31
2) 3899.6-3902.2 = 3.14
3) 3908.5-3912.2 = 3.2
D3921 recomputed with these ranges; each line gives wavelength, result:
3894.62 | 3.37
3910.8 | 3.227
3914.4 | 3.396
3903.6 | 3.367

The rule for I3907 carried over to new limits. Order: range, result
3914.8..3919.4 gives 3.097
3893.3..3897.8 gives 3.082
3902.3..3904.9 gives 3.212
